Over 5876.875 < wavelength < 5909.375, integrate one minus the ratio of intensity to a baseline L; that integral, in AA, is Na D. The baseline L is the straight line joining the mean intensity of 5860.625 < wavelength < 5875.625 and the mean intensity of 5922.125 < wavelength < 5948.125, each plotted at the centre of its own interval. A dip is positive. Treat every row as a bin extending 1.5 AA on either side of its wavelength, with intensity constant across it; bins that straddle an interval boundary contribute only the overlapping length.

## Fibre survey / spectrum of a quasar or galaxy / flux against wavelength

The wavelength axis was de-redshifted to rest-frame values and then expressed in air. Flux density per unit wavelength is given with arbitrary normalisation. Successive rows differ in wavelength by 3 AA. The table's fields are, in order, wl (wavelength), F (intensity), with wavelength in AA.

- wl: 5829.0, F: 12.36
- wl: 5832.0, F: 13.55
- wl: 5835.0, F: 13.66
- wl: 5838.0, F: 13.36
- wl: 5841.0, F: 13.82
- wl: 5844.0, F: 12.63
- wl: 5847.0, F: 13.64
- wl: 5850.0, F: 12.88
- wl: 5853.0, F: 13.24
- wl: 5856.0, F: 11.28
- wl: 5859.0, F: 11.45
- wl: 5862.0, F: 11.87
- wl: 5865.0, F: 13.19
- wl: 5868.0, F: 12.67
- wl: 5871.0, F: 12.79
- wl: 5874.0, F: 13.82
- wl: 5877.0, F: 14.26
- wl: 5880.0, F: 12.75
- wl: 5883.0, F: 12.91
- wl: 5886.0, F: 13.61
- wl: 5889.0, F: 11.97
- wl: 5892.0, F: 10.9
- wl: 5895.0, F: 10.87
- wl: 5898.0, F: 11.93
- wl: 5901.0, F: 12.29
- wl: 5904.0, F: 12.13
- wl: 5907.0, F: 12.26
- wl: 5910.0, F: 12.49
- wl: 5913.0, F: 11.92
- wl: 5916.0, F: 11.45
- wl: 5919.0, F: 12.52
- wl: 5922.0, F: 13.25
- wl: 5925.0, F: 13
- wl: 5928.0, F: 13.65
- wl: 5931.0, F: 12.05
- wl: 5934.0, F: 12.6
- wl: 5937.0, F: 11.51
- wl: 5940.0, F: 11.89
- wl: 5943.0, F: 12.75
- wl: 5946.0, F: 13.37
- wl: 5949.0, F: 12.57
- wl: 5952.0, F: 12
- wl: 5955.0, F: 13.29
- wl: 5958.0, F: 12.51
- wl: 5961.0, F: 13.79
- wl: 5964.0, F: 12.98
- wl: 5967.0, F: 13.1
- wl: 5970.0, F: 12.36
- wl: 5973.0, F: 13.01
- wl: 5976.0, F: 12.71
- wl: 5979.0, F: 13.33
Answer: 1.3 AA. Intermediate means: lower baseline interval 12.9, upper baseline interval 12.6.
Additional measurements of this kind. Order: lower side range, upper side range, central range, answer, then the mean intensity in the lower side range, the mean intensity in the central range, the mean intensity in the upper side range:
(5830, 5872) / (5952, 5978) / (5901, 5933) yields 1.1 AA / 12.9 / 12.5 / 12.9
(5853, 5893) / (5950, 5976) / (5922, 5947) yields 0.3 AA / 12.6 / 12.6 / 12.9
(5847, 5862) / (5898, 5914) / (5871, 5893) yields -1.2 AA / 12.3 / 12.9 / 12.2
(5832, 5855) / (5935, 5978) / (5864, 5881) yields -0.2 AA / 13.3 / 13.3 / 12.7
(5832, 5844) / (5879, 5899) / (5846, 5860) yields 0.6 AA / 13.5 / 12.5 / 12.1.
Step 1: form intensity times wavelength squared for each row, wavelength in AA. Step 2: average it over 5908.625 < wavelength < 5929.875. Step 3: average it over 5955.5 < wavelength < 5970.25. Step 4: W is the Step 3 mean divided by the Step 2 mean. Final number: 1.0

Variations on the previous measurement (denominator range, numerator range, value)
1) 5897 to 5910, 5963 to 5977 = 1.08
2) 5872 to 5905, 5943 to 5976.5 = 1.06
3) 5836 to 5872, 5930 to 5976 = 1.03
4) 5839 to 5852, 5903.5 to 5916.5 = 0.93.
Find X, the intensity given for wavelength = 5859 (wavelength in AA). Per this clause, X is 11.45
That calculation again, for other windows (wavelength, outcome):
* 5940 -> 11.89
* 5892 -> 10.9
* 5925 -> 13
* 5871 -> 12.79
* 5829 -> 12.36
